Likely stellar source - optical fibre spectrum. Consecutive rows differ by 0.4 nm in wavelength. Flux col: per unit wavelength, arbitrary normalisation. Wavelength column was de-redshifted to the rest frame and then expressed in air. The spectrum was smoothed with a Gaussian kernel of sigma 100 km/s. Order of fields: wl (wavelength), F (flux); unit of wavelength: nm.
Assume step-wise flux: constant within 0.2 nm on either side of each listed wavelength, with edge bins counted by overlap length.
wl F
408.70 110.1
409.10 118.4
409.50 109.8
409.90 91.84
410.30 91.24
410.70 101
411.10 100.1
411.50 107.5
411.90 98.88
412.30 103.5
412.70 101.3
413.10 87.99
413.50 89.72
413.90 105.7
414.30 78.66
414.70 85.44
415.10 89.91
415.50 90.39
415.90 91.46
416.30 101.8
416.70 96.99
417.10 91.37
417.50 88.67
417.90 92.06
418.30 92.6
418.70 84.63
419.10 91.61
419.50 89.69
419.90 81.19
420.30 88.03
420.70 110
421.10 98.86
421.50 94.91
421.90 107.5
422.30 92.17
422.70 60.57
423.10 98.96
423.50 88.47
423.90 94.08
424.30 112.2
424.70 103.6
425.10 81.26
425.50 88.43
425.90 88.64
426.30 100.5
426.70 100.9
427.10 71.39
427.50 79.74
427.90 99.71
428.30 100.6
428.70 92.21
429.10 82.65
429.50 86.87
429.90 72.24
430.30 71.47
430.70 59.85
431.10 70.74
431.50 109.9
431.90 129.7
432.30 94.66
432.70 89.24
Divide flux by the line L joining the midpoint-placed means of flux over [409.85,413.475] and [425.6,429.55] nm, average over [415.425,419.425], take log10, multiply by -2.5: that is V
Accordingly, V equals 0.04 mag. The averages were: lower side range 98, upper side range 90.4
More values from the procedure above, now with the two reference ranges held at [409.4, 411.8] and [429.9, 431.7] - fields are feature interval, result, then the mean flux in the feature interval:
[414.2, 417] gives 0.04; 91.1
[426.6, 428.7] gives -0.12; 90.1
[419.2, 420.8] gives -0.02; 91.1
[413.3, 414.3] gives 0.03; 93.9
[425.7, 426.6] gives -0.16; 95.3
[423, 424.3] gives -0.13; 96.3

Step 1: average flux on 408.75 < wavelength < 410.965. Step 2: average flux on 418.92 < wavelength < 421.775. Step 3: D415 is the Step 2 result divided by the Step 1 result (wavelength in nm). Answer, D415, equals 0.9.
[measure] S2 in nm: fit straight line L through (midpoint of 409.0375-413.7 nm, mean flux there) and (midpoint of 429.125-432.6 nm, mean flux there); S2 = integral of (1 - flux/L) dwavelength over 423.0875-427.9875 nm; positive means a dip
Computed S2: -0.12 nm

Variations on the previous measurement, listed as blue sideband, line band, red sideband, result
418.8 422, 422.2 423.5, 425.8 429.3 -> 0.13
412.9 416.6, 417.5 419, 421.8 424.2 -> 0.02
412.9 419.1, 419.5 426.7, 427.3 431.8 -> -0.46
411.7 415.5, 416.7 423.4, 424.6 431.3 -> -0.15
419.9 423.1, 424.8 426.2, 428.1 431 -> -0.03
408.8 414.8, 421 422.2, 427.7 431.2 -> -0.14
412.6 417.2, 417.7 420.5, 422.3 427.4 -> 0.09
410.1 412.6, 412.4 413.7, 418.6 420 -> 0.05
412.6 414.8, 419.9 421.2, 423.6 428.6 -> -0.05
